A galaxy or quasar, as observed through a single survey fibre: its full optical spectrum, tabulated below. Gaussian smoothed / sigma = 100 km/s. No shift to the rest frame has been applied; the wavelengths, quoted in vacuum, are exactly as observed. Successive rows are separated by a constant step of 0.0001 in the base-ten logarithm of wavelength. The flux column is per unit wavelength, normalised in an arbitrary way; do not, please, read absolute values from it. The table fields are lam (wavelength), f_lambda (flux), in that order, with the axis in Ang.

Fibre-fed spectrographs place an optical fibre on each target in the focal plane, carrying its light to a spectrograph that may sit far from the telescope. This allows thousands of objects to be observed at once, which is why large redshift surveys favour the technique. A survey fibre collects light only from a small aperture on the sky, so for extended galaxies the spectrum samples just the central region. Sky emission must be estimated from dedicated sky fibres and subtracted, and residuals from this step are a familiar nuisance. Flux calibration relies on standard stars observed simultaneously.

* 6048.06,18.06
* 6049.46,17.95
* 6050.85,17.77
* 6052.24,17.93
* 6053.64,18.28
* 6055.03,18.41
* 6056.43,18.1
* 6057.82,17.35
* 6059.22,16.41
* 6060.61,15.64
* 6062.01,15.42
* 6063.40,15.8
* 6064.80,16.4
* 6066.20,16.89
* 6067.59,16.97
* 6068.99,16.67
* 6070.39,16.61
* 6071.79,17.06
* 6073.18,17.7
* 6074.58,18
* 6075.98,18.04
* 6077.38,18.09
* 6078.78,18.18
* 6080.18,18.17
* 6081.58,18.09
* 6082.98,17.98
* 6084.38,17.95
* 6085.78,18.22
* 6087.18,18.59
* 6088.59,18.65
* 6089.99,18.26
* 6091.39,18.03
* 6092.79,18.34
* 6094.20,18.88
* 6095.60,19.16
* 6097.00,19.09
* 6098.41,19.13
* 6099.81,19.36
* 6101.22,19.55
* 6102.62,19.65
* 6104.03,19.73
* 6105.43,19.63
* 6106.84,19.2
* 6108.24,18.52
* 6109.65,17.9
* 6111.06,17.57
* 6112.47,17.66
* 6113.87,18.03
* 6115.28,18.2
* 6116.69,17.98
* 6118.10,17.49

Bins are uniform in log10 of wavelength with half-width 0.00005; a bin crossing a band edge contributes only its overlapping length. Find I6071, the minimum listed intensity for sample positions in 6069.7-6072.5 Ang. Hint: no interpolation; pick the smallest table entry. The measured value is 16.61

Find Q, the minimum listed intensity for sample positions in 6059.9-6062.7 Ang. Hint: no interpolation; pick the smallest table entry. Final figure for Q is 15.42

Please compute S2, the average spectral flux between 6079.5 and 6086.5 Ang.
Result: 18.1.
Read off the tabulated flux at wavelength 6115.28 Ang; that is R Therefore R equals 18.2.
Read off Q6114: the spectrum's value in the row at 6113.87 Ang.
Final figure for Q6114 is 18.03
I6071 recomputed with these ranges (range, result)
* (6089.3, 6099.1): 18.03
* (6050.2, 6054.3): 17.77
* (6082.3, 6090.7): 17.95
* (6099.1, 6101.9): 19.36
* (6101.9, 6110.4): 17.9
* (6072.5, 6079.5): 17.7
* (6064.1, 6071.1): 16.4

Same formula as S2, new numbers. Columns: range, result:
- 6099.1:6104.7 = 19.6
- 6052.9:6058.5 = 18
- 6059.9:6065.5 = 15.8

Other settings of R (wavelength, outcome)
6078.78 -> 18.18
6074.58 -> 18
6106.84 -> 19.2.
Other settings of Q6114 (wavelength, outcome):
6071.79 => 17.06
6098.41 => 19.13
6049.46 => 17.95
